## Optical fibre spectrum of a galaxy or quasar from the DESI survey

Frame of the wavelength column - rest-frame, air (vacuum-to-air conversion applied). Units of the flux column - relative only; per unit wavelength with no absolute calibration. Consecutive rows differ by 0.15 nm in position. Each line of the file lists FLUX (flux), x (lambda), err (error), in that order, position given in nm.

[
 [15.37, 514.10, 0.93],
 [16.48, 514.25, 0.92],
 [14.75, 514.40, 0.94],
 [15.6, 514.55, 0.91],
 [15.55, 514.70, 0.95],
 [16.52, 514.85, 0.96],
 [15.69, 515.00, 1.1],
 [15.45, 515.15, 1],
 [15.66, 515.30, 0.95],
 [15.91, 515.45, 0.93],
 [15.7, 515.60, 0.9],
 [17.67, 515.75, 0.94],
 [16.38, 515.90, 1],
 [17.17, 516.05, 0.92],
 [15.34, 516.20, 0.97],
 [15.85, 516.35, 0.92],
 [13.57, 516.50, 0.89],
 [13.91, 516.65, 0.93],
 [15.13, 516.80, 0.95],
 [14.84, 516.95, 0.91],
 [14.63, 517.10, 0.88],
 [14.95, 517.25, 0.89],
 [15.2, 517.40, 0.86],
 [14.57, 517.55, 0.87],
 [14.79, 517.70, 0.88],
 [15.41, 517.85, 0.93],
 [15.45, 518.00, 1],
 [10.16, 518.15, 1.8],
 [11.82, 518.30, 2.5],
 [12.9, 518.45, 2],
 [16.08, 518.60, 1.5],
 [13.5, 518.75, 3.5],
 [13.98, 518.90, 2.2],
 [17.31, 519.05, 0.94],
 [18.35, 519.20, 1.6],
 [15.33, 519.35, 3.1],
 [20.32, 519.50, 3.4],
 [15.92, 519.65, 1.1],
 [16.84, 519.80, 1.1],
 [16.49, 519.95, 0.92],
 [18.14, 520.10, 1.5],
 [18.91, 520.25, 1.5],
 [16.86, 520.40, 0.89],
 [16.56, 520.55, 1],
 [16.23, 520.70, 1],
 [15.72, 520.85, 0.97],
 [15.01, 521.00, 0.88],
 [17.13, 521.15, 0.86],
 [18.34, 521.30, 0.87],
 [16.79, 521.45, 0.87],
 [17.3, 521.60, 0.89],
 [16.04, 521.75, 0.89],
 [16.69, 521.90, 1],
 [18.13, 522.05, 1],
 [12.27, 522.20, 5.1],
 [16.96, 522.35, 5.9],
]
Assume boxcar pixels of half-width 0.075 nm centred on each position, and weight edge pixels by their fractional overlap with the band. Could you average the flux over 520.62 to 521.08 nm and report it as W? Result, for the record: 15.7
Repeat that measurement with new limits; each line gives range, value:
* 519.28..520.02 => 17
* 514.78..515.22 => 15.9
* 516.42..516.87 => 14.2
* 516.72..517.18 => 14.9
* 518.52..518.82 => 14.8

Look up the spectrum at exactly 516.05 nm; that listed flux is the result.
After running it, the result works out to 17.17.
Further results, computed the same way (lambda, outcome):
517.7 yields 14.79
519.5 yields 20.32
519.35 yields 15.33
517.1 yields 14.63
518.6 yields 16.08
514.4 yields 14.75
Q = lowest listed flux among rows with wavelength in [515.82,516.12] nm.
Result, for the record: 16.38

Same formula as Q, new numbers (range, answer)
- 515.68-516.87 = 13.57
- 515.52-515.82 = 15.7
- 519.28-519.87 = 15.33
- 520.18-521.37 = 15.01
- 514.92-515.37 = 15.45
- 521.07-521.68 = 16.79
